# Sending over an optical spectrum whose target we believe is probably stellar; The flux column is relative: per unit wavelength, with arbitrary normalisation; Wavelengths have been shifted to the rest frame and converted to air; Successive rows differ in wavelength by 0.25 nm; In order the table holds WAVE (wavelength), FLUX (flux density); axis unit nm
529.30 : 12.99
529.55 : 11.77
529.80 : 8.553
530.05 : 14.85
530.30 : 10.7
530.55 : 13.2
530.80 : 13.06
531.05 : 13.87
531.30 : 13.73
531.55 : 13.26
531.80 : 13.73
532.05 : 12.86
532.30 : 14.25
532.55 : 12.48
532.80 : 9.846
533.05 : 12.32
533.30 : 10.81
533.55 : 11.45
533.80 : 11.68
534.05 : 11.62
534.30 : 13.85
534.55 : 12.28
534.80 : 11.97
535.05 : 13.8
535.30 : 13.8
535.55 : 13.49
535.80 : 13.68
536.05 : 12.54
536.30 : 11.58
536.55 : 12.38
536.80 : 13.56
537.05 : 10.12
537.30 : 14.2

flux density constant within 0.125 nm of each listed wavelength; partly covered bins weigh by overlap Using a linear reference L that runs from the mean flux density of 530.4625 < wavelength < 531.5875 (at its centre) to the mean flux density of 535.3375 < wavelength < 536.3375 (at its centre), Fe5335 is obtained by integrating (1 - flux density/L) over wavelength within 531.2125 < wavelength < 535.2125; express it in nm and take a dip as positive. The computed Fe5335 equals 0.23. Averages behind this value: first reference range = 13.4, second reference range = 13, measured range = 12.5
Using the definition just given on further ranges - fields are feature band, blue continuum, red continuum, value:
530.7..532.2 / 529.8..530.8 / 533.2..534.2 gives -0.17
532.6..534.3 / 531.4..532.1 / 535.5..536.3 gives 0.21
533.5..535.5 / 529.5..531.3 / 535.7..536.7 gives -0.02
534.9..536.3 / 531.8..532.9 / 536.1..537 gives -0.10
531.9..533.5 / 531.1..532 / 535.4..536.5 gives 0.15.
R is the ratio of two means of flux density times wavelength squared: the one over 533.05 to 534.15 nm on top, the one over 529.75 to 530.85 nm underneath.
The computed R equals 0.95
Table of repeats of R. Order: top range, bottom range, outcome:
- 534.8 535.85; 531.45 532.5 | 1.02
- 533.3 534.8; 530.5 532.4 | 0.90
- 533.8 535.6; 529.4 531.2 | 1.06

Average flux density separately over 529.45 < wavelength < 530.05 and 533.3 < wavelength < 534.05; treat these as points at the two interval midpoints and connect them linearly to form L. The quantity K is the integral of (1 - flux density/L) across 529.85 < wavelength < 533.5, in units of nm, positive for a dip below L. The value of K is -0.46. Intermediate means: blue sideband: 11.1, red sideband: 11.4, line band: 12.7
